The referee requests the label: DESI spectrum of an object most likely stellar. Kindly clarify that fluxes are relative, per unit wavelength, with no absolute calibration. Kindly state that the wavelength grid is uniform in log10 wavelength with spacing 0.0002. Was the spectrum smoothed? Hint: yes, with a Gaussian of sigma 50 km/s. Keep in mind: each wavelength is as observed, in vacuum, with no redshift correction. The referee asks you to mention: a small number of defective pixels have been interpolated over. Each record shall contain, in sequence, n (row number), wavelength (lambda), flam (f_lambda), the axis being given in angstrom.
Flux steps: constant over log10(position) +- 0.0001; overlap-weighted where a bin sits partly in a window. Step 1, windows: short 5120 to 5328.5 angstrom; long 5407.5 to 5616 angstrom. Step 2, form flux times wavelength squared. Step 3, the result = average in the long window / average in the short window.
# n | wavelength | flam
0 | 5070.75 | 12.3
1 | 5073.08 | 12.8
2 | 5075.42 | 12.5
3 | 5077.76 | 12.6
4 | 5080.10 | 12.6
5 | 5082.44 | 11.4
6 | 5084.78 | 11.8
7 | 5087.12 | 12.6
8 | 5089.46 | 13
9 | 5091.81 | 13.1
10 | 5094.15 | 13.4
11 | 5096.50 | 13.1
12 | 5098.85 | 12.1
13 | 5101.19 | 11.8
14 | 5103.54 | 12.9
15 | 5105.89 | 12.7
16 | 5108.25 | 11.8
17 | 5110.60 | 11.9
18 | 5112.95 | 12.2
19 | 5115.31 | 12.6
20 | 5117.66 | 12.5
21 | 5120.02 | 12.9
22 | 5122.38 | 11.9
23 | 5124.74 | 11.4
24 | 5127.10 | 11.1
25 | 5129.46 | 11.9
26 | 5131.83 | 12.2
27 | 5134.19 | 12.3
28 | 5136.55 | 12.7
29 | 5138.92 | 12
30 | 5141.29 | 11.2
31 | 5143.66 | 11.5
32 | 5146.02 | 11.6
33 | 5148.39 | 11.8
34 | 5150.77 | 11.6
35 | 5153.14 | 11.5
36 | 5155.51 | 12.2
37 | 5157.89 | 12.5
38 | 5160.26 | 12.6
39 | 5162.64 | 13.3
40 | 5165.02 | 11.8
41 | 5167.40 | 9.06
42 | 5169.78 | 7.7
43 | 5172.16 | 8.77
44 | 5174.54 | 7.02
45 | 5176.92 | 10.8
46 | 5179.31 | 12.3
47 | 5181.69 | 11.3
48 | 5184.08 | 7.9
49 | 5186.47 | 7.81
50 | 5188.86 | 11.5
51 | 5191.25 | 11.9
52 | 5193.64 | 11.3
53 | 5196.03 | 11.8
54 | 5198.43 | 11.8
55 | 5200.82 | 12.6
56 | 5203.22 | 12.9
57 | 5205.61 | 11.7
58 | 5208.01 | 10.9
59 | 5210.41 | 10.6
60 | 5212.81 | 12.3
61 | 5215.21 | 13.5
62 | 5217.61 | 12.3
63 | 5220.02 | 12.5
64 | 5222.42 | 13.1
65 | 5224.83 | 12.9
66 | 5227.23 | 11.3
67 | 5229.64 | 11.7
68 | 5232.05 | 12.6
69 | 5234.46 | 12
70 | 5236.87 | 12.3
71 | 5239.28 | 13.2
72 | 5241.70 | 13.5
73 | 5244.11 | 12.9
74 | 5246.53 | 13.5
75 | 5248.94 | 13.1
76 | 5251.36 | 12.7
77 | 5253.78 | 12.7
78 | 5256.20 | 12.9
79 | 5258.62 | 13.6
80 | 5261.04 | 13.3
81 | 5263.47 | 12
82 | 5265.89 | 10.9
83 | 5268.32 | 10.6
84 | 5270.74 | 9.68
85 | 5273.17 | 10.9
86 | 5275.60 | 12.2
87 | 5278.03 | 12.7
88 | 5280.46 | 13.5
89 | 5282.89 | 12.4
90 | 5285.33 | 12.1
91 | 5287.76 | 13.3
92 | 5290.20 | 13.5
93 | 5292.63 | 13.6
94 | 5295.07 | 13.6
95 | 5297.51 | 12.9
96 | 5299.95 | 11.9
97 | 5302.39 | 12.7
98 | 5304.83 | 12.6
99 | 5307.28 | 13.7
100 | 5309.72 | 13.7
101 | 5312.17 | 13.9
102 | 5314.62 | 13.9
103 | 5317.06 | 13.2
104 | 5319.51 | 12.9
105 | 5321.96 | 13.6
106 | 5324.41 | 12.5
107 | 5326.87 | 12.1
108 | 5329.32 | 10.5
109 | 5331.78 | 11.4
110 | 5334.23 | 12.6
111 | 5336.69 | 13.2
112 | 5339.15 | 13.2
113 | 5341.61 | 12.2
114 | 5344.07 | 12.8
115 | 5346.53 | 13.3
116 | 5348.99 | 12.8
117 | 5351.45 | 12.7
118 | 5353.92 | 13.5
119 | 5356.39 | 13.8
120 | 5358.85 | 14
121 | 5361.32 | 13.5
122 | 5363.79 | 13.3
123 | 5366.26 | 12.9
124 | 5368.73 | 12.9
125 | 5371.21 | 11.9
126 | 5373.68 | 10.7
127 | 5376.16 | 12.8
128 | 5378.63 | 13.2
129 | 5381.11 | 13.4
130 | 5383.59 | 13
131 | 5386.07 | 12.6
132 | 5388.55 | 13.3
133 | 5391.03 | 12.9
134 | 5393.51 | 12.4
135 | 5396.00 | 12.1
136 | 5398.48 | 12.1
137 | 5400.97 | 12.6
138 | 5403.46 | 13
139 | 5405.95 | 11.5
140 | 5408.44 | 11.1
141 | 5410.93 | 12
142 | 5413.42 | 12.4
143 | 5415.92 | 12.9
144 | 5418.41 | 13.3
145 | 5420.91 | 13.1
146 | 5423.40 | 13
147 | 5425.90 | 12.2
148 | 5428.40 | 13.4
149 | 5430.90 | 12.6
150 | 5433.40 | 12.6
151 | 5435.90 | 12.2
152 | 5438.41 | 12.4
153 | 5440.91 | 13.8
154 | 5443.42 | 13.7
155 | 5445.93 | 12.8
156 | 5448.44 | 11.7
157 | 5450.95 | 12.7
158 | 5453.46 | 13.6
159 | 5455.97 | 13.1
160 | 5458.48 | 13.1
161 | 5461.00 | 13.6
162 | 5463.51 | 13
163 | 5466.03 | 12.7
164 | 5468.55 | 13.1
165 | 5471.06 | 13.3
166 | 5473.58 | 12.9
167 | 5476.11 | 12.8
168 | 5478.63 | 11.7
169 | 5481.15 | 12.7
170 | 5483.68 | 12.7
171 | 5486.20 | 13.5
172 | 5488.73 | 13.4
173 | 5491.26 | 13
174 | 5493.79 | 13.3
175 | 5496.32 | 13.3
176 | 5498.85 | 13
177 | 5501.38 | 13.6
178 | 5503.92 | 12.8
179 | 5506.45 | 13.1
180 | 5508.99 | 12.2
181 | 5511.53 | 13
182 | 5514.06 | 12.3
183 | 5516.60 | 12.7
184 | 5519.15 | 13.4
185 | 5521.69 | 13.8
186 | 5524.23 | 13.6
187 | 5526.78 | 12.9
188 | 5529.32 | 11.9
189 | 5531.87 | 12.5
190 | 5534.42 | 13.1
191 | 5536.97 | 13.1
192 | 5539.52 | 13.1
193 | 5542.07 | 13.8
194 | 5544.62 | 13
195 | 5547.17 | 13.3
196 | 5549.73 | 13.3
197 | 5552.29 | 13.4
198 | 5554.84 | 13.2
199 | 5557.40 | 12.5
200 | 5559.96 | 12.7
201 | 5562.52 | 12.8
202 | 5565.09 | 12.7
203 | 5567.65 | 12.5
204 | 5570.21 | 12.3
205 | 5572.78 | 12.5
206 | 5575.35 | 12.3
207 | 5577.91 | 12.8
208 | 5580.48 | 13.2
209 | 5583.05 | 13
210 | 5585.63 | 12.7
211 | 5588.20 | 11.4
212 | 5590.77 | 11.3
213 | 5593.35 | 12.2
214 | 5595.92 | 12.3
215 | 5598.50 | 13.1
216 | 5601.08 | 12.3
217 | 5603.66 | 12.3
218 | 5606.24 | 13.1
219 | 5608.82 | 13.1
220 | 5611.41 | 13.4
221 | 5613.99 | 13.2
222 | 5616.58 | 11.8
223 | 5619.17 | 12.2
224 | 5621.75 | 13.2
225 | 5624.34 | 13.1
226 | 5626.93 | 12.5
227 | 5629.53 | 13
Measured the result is 1.18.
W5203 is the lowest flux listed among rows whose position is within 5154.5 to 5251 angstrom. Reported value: 7.02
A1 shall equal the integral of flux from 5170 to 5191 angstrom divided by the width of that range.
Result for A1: 9.68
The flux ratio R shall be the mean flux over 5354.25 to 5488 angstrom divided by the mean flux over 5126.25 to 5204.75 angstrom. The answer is 1.14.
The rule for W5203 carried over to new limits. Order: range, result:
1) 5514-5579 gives 11.9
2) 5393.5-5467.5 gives 11.1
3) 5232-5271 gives 9.68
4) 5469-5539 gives 11.7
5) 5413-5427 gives 12.2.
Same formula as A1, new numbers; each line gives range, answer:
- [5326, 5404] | 12.7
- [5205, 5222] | 12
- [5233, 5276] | 12.3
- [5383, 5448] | 12.6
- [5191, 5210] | 11.8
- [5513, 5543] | 13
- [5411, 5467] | 12.9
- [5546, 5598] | 12.6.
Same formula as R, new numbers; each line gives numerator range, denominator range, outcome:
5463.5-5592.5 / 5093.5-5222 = 1.11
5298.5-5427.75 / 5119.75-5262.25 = 1.08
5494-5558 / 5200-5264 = 1.04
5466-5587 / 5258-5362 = 1.02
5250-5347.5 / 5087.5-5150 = 1.03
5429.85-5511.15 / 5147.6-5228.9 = 1.14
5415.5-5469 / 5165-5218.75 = 1.19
